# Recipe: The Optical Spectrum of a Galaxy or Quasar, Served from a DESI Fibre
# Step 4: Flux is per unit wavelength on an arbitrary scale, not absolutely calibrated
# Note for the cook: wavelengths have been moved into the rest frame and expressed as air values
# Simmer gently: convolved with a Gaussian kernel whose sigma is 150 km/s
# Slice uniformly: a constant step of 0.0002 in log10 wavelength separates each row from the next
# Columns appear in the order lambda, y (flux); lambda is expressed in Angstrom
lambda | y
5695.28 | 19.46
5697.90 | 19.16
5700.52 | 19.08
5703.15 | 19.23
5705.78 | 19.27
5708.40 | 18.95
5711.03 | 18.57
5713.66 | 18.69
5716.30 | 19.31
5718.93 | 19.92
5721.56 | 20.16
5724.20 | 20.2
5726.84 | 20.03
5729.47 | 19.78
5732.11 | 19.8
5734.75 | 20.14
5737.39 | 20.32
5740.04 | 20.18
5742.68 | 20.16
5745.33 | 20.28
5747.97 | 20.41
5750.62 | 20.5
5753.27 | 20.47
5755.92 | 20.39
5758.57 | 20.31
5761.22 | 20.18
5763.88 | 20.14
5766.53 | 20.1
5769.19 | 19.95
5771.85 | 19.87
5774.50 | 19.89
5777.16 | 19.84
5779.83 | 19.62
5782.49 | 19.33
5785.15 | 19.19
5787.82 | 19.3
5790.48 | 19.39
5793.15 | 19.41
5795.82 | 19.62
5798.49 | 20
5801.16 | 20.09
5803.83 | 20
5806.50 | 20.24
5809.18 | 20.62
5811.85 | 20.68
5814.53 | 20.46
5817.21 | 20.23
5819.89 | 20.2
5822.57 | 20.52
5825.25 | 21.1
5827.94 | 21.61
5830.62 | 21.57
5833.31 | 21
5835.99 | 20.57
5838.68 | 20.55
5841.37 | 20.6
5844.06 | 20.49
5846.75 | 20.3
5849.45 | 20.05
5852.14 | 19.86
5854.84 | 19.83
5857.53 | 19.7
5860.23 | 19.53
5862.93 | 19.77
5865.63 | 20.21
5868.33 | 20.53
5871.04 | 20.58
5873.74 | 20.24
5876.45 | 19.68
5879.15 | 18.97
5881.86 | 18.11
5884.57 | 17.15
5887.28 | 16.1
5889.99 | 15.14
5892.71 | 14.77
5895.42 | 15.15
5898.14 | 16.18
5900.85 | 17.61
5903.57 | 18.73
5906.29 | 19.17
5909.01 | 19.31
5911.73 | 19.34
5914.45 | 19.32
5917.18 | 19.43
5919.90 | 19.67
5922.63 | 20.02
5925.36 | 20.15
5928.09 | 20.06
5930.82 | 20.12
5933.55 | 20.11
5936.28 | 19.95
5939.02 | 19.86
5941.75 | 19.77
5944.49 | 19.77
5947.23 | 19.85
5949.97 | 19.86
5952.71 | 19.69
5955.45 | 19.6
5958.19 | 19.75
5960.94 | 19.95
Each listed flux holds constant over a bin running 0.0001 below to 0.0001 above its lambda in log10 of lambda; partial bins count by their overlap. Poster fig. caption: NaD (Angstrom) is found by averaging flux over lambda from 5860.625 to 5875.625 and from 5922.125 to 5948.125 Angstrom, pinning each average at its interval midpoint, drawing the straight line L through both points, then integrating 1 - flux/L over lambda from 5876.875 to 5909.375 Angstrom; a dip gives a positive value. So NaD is 4.7 Angstrom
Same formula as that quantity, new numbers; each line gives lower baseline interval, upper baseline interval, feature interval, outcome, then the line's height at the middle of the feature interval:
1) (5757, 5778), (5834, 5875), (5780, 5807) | 0.6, 20.1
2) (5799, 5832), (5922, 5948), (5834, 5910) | 5.3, 20.3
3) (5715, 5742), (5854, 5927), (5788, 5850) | -3.7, 19.3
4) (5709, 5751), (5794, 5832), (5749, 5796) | 0.7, 20.2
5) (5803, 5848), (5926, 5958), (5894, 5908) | 1.9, 20.1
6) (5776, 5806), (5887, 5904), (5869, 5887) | -2.5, 16.7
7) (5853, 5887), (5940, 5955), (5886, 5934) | 3.1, 19.6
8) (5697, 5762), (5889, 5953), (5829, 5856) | -1.7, 19.3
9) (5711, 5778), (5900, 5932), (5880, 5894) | 2.3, 19.5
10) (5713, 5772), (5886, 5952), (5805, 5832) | -1.7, 19.5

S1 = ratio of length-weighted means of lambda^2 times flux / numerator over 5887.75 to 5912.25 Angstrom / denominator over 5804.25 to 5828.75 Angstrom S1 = 0.9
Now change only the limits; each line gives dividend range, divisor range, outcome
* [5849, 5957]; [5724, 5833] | 0.99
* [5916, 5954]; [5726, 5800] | 1.06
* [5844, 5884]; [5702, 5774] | 1.04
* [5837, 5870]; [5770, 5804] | 1.05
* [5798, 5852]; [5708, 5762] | 1.06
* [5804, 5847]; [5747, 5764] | 1.04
